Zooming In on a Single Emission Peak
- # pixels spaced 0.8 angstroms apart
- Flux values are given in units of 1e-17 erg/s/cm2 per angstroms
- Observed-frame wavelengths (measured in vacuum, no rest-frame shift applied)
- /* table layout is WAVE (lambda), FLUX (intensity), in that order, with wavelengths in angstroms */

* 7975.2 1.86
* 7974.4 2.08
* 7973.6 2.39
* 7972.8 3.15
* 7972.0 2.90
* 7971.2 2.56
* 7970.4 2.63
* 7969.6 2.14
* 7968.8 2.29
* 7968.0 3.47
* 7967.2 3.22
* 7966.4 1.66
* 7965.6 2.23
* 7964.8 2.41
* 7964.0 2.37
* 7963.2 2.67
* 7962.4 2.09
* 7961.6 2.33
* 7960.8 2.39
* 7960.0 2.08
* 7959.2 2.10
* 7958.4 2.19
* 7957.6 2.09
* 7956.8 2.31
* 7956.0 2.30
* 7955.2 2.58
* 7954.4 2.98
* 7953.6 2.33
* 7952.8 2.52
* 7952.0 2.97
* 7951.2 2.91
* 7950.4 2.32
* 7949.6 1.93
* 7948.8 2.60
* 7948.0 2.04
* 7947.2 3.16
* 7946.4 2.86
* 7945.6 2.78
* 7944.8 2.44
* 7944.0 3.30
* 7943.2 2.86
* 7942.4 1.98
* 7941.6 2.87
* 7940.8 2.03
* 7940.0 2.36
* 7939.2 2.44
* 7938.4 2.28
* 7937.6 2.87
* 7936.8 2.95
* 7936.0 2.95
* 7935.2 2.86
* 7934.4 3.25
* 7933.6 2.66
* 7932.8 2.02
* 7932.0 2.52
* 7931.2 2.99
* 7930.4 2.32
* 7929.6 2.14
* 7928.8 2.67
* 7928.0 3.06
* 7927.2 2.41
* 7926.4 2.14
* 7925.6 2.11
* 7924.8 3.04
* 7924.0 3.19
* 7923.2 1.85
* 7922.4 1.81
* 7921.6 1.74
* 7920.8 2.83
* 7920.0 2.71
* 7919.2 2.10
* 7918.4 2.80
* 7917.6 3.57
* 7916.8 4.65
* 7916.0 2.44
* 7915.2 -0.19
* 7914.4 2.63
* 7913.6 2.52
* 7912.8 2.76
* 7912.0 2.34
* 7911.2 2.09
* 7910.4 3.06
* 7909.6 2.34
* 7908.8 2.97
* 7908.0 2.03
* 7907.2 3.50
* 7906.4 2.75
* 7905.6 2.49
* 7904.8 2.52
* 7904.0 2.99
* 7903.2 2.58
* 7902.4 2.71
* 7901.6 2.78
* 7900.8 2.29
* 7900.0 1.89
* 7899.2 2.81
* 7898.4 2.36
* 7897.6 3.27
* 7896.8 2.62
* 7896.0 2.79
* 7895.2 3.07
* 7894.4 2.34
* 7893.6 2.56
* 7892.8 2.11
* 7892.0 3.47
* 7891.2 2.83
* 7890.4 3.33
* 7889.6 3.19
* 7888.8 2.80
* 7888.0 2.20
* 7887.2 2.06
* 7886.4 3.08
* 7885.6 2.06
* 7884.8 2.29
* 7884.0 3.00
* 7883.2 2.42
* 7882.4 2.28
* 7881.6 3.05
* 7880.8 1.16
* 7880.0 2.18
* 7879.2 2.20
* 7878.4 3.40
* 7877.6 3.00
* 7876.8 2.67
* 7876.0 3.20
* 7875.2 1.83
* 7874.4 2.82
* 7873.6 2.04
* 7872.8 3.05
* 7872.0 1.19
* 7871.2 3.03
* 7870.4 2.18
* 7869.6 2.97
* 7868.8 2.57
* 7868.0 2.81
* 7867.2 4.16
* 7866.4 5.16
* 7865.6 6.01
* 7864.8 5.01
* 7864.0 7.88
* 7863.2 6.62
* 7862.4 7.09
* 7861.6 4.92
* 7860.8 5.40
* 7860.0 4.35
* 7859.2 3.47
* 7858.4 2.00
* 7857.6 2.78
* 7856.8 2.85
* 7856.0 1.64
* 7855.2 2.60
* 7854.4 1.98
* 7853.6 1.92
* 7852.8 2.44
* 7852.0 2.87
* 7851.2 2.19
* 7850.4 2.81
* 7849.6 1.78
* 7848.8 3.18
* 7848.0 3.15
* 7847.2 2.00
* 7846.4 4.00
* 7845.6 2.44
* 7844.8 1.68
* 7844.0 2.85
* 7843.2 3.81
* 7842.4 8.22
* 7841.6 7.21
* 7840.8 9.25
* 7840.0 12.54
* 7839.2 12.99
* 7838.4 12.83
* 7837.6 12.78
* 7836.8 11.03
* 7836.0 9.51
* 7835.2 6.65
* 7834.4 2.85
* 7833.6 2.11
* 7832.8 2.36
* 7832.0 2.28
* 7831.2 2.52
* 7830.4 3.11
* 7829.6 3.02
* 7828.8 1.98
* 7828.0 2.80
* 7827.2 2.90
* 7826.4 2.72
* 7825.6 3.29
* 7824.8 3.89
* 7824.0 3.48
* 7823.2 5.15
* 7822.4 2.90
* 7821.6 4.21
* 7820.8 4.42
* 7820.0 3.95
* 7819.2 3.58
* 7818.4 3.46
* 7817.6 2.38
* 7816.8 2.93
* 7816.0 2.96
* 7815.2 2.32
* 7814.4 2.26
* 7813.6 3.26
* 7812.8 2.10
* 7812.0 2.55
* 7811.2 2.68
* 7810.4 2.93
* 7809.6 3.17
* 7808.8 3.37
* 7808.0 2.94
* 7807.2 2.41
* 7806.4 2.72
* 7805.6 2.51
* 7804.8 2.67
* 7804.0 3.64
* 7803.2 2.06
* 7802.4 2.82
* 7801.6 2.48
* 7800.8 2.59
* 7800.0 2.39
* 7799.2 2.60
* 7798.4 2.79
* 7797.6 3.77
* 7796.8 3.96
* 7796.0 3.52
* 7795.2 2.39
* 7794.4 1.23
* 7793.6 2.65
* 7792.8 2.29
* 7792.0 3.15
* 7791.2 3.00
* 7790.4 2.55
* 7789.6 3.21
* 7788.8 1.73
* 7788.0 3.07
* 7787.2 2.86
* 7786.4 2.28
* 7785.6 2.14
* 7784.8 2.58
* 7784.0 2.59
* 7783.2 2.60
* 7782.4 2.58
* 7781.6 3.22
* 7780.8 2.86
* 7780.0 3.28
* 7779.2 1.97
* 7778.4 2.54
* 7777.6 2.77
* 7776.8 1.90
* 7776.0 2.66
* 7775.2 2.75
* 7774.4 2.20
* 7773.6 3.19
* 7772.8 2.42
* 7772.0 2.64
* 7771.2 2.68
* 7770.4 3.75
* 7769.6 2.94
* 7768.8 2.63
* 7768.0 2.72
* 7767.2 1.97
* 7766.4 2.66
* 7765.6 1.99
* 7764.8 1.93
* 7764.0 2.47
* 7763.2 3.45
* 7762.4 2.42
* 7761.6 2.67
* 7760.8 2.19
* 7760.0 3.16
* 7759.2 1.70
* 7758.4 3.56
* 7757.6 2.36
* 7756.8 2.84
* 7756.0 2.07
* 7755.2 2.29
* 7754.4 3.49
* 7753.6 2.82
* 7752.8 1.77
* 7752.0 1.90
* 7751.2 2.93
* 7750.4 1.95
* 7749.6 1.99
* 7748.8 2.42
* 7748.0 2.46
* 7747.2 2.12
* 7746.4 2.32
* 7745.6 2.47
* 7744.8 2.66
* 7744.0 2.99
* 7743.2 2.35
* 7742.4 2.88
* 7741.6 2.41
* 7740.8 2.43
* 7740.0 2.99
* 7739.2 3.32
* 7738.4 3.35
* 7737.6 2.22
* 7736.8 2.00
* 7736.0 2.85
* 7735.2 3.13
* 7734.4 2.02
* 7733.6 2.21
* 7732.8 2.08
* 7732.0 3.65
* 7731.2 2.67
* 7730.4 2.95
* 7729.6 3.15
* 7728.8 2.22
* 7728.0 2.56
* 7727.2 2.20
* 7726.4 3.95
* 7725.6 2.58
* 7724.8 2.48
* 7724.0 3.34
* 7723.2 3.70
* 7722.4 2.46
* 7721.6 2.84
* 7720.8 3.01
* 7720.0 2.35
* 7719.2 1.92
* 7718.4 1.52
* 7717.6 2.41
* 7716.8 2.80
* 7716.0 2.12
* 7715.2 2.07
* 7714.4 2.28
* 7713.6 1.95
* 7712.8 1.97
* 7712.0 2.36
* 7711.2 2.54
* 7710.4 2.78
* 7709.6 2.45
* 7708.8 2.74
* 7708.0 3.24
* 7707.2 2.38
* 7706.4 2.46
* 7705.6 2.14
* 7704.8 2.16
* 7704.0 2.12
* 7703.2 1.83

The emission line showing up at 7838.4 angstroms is H-alpha 6563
